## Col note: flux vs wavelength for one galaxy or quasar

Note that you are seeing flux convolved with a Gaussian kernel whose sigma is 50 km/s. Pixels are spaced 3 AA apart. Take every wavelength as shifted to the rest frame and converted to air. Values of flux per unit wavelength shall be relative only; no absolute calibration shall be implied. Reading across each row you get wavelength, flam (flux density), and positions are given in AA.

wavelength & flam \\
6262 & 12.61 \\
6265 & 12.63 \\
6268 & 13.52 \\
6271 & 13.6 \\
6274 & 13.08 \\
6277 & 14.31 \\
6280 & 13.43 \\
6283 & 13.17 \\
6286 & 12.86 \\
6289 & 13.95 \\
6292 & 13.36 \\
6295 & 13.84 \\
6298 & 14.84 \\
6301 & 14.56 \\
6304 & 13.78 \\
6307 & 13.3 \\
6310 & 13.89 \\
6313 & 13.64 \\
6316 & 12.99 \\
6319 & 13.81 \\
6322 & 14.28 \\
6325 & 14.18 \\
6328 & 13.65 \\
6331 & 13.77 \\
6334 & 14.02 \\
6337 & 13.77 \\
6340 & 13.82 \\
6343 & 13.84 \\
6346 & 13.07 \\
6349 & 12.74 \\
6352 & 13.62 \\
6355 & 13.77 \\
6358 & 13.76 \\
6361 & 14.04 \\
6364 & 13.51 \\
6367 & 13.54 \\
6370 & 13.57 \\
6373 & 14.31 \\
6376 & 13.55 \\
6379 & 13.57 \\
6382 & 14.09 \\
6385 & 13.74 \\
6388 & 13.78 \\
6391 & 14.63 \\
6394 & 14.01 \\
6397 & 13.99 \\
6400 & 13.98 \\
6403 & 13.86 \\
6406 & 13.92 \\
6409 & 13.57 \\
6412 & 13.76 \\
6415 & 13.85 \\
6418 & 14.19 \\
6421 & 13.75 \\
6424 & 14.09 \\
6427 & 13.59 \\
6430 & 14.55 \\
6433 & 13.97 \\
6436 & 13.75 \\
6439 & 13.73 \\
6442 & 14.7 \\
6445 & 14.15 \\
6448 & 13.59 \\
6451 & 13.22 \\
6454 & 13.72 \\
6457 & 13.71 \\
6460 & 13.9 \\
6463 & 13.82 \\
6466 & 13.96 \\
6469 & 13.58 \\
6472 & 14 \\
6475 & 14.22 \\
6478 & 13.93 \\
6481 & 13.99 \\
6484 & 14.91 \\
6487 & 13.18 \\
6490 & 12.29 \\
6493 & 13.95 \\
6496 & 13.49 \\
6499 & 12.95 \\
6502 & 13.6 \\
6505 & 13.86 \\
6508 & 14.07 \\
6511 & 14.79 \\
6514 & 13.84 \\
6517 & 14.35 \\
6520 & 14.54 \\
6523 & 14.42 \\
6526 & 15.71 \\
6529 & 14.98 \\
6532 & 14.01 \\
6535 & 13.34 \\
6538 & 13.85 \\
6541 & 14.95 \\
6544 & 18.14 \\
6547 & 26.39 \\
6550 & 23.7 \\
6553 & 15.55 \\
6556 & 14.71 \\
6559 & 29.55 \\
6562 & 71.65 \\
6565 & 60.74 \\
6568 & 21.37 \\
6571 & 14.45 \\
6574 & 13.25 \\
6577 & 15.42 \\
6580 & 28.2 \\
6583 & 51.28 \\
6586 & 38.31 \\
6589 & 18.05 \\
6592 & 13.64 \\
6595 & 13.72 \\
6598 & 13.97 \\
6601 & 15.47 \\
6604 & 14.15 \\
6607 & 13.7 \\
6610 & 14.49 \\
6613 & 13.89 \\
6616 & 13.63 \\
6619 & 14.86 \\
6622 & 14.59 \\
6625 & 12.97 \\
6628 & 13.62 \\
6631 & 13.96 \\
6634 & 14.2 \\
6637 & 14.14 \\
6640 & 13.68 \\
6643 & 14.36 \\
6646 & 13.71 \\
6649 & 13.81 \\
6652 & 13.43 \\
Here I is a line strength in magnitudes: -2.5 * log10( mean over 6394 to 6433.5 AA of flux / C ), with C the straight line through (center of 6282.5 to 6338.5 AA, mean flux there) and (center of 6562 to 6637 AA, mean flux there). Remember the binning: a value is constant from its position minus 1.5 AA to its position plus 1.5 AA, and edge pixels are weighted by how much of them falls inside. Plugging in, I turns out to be 0.16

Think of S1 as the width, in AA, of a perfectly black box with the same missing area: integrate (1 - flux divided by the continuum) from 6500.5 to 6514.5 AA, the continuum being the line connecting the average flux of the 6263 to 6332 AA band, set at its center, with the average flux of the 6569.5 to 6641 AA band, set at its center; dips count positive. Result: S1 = 1.9 AA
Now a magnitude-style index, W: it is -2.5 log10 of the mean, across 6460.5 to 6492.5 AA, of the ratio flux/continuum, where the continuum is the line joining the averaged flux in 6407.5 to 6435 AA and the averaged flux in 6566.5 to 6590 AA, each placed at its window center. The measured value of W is 0.28 mag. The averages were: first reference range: 13.9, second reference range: 25.2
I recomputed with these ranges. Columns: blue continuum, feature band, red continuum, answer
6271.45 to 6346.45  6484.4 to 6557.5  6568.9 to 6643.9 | 0.08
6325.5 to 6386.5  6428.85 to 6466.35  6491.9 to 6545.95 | 0.02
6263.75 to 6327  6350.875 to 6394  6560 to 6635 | 0.14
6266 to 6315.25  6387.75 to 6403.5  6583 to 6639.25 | 0.04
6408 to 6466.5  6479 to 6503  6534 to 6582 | 0.36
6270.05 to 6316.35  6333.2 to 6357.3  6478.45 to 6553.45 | 0.03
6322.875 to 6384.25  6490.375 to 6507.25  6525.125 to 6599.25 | 0.46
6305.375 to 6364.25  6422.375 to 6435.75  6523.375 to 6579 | 0.25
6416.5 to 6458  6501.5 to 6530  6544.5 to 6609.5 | 0.36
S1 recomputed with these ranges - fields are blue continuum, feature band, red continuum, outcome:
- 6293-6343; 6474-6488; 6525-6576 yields 4.4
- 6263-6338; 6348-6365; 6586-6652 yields 0.3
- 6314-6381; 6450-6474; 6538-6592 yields 8.1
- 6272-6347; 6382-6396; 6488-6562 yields 0.8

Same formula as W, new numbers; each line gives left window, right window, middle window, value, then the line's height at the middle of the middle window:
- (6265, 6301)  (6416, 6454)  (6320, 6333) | -0.02 mag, 13.7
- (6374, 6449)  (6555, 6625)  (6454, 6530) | 0.27 mag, 18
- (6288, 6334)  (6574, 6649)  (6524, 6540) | 0.14 mag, 16.4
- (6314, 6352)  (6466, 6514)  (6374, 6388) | 0.00 mag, 13.7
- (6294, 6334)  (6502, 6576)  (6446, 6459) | 0.30 mag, 18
